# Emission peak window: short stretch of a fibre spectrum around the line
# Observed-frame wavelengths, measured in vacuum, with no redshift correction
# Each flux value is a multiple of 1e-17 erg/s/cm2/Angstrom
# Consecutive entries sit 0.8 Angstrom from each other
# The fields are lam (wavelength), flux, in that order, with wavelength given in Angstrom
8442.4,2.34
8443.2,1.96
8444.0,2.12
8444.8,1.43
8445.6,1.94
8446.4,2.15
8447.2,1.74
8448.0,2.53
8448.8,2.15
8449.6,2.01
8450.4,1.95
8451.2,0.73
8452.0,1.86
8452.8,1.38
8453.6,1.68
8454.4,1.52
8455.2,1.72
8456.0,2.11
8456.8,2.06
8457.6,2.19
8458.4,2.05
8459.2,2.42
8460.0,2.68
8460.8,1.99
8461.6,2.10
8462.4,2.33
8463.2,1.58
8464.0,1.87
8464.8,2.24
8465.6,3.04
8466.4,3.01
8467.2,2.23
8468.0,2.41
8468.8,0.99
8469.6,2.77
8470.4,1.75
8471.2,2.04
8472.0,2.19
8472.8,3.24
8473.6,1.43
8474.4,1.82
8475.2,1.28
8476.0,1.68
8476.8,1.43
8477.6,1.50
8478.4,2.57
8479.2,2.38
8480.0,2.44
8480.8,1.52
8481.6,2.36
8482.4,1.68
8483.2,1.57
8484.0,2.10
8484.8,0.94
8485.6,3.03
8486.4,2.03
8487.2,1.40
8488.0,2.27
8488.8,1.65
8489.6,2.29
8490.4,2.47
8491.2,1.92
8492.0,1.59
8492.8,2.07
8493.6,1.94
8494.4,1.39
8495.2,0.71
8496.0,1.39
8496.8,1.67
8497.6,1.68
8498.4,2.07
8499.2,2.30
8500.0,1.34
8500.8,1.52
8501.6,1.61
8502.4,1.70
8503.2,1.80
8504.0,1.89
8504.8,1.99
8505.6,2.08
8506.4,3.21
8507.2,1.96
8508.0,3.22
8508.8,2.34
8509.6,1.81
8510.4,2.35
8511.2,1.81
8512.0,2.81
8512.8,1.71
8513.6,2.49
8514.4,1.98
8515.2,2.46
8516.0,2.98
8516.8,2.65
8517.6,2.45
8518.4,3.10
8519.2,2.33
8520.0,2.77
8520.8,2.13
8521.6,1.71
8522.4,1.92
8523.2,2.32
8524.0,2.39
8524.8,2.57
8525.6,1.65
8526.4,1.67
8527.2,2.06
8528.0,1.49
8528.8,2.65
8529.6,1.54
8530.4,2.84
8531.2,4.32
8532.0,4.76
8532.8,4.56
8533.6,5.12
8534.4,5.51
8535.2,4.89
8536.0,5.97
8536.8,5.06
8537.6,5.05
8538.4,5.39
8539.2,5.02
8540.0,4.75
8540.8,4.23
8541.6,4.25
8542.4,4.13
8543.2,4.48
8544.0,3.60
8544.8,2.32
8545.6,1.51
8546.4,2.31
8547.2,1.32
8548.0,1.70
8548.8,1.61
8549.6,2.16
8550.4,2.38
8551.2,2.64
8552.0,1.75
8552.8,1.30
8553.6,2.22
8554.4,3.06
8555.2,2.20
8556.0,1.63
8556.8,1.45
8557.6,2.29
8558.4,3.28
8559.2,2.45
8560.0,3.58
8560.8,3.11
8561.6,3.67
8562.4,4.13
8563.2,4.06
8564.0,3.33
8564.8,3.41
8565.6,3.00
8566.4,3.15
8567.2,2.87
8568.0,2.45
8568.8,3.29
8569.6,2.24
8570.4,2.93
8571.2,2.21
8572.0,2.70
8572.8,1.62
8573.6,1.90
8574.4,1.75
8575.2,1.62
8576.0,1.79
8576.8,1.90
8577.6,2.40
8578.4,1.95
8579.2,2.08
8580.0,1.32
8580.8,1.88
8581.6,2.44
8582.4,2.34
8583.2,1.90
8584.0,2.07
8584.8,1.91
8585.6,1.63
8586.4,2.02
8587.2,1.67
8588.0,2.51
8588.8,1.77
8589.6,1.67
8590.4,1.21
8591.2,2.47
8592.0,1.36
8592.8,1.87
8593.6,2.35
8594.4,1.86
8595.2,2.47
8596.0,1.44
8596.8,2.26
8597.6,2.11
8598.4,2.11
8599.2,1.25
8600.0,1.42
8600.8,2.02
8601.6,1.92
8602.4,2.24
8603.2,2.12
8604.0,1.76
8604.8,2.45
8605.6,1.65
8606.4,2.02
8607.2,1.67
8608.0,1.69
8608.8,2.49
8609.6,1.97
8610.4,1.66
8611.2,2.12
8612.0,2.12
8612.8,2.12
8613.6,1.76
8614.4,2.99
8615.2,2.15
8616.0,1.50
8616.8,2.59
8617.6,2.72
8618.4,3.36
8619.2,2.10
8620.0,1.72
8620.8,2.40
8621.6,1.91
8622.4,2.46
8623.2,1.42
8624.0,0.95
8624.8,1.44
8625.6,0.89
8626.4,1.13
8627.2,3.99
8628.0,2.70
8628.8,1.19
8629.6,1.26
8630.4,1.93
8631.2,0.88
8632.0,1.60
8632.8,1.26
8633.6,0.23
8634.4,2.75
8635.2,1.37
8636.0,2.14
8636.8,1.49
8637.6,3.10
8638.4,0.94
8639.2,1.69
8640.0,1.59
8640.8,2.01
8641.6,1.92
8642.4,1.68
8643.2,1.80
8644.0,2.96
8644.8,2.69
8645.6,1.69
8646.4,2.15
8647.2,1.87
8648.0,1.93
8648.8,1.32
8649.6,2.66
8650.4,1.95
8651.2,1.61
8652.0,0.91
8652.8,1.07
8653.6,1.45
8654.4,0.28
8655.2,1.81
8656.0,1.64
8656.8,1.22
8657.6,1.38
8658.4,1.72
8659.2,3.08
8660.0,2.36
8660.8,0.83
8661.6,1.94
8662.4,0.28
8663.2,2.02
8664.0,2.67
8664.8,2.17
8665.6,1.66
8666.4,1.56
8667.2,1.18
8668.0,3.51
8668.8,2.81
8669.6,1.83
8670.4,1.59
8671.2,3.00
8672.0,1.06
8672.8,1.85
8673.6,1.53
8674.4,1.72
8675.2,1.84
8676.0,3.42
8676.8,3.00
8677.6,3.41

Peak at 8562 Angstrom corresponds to [N II]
